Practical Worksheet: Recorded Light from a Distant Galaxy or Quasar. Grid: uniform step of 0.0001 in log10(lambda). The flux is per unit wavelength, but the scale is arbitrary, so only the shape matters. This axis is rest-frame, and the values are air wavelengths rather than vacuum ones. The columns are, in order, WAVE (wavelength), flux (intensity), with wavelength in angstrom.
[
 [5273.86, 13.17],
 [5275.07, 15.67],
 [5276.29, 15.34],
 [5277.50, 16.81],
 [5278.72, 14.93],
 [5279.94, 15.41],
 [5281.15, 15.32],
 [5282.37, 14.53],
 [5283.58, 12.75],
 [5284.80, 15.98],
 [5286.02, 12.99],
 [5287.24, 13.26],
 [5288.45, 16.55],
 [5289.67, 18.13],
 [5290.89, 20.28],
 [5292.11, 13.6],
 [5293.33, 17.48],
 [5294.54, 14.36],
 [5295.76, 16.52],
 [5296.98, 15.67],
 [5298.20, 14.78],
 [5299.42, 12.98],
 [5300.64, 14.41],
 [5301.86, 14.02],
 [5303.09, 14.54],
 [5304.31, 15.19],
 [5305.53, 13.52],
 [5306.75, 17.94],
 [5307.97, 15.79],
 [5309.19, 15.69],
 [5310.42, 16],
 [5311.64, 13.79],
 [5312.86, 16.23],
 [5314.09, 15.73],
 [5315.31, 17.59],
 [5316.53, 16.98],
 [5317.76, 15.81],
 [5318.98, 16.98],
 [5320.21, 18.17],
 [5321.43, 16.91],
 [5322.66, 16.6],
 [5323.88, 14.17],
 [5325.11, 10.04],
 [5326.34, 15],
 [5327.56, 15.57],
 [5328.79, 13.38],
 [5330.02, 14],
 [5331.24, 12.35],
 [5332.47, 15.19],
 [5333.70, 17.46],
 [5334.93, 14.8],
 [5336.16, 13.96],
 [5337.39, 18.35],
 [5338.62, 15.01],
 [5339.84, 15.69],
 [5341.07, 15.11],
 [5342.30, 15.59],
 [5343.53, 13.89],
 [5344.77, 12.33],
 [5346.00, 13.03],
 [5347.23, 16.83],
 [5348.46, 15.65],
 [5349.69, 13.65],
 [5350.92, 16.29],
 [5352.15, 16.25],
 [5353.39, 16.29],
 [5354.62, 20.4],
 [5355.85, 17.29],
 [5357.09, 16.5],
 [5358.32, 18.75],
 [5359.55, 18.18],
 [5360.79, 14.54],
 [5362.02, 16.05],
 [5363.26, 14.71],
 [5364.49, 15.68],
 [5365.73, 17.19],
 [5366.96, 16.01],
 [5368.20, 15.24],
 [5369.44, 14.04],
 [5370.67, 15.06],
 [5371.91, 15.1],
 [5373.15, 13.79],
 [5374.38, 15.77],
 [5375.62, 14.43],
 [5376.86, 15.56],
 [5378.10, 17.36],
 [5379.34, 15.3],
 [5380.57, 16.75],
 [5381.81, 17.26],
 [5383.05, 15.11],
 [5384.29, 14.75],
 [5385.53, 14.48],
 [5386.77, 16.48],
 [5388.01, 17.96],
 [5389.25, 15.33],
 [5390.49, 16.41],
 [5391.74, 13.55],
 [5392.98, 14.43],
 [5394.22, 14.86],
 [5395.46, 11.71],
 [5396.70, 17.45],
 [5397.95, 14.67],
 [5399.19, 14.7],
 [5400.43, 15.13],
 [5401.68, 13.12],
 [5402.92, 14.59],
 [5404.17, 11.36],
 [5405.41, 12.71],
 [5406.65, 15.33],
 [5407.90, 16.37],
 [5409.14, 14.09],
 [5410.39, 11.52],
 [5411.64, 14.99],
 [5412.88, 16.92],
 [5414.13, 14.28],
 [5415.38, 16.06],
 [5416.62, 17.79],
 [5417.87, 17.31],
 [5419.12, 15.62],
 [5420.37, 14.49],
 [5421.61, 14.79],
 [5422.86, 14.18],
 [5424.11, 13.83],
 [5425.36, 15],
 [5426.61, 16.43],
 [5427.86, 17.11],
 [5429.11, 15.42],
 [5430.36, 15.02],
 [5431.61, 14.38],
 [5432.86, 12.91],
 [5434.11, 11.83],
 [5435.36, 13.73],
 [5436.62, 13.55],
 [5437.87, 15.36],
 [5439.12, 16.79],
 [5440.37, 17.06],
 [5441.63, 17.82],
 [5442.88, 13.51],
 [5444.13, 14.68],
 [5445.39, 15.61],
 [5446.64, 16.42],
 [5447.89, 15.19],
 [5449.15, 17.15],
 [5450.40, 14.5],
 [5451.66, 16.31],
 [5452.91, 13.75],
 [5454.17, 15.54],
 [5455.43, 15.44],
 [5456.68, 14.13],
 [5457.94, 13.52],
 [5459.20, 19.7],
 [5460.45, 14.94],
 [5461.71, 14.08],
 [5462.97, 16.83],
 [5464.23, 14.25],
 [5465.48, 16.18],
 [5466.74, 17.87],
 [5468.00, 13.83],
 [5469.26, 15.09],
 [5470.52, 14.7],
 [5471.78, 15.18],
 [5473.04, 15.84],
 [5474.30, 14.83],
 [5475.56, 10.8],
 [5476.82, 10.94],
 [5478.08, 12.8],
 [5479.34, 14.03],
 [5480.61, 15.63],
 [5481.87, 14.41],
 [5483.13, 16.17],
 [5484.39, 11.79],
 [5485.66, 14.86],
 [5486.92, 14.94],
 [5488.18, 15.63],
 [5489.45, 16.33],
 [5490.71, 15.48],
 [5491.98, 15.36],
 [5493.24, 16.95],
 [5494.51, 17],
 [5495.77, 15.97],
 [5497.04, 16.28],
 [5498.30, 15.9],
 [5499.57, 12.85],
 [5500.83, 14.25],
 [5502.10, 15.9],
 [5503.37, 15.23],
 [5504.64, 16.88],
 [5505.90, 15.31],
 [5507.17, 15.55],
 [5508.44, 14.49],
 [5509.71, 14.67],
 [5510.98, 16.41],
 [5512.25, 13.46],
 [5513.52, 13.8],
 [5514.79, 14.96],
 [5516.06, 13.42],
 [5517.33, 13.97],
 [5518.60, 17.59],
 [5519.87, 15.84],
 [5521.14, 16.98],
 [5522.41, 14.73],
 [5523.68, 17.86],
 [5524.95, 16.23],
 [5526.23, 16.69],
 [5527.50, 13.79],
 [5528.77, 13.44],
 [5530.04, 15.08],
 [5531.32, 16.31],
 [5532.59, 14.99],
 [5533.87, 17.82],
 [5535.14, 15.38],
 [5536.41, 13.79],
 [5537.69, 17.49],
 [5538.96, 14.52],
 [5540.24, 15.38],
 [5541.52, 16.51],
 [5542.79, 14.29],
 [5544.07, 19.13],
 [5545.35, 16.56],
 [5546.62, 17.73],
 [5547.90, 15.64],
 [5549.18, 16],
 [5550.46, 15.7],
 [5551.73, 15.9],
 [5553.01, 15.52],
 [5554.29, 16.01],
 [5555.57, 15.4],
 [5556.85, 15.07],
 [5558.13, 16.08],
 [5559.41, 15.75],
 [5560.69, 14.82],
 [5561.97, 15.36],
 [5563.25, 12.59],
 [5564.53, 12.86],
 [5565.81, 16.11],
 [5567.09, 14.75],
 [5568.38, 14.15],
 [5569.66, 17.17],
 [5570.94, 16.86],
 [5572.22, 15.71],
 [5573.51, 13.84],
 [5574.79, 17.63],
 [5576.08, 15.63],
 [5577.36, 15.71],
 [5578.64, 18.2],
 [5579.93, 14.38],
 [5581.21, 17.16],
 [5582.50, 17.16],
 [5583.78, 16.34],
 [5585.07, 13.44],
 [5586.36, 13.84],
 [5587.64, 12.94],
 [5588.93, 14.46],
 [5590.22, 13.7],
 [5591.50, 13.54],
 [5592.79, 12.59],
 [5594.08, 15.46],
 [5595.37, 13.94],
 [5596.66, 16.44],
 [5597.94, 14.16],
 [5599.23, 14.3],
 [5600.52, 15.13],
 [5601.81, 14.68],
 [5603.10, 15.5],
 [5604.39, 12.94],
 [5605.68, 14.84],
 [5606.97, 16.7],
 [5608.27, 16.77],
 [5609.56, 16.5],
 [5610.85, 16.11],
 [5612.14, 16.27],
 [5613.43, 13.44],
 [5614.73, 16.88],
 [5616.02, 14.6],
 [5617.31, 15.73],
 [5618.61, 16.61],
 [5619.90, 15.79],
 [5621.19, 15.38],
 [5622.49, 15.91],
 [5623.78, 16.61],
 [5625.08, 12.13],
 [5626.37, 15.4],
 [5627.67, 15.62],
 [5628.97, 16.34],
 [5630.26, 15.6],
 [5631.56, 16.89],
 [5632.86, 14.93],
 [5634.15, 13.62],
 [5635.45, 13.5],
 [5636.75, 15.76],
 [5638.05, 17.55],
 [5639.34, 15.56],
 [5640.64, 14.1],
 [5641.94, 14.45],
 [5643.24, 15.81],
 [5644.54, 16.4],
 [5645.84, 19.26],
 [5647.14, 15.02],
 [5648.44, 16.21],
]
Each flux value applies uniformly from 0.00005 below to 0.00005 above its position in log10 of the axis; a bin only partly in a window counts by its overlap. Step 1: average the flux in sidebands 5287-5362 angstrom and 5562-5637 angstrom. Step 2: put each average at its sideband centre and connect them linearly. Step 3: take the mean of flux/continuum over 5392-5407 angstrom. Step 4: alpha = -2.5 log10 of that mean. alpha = 0.10 mag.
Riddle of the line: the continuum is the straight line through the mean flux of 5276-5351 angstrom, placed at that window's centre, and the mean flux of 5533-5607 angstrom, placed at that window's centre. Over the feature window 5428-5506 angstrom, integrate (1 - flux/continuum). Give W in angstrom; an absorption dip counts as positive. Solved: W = 1.2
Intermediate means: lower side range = 15.3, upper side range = 15.3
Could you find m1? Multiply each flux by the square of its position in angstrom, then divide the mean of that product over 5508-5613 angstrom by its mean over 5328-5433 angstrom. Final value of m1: 1.1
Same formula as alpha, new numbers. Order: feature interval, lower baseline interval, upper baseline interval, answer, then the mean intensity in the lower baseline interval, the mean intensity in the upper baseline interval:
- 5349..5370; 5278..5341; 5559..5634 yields -0.07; 15.3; 15.2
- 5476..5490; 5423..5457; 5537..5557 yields 0.09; 15.1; 16.1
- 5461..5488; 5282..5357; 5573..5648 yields 0.06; 15.4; 15.3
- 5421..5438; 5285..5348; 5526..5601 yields 0.06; 15.3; 15.4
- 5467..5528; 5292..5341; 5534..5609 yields 0.02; 15.3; 15.4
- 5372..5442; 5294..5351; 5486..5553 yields 0.02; 15.2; 15.6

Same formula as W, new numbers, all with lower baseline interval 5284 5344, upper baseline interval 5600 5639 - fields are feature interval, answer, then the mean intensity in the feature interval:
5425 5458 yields 0.58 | 15.1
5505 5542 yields 0.08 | 15.4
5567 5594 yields 0.41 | 15.2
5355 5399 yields -0.76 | 15.7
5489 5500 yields -0.29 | 15.8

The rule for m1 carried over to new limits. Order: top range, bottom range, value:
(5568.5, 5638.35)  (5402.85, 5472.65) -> 1.07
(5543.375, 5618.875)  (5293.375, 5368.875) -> 1.09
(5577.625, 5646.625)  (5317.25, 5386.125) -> 1.08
